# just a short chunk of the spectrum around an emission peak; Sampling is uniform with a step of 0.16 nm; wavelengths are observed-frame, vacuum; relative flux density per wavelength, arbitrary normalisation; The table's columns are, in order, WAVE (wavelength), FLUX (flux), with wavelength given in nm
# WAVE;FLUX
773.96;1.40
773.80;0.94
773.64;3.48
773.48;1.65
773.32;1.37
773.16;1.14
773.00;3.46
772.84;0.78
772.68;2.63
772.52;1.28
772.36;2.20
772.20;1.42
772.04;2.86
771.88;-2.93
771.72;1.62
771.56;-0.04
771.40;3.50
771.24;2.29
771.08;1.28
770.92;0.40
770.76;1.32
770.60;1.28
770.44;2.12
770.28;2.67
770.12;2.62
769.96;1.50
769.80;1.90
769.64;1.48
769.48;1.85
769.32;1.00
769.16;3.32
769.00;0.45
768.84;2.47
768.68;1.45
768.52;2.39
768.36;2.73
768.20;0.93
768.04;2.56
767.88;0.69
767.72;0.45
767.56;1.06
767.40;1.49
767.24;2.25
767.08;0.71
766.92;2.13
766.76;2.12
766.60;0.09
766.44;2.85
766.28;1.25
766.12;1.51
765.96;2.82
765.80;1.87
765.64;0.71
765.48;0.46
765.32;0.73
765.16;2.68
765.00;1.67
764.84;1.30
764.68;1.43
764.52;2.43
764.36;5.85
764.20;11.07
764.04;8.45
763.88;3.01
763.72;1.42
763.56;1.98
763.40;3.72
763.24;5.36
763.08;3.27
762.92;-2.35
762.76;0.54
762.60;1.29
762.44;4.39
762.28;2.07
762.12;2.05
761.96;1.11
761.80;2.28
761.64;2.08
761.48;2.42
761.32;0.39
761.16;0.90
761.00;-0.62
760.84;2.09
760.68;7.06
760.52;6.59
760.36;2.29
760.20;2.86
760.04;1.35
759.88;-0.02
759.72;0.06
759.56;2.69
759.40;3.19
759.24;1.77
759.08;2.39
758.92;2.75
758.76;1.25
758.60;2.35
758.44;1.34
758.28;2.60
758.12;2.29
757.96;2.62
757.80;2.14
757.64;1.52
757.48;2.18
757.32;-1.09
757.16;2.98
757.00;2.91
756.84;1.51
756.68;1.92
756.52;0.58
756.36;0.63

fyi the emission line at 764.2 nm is H-gamma 4340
